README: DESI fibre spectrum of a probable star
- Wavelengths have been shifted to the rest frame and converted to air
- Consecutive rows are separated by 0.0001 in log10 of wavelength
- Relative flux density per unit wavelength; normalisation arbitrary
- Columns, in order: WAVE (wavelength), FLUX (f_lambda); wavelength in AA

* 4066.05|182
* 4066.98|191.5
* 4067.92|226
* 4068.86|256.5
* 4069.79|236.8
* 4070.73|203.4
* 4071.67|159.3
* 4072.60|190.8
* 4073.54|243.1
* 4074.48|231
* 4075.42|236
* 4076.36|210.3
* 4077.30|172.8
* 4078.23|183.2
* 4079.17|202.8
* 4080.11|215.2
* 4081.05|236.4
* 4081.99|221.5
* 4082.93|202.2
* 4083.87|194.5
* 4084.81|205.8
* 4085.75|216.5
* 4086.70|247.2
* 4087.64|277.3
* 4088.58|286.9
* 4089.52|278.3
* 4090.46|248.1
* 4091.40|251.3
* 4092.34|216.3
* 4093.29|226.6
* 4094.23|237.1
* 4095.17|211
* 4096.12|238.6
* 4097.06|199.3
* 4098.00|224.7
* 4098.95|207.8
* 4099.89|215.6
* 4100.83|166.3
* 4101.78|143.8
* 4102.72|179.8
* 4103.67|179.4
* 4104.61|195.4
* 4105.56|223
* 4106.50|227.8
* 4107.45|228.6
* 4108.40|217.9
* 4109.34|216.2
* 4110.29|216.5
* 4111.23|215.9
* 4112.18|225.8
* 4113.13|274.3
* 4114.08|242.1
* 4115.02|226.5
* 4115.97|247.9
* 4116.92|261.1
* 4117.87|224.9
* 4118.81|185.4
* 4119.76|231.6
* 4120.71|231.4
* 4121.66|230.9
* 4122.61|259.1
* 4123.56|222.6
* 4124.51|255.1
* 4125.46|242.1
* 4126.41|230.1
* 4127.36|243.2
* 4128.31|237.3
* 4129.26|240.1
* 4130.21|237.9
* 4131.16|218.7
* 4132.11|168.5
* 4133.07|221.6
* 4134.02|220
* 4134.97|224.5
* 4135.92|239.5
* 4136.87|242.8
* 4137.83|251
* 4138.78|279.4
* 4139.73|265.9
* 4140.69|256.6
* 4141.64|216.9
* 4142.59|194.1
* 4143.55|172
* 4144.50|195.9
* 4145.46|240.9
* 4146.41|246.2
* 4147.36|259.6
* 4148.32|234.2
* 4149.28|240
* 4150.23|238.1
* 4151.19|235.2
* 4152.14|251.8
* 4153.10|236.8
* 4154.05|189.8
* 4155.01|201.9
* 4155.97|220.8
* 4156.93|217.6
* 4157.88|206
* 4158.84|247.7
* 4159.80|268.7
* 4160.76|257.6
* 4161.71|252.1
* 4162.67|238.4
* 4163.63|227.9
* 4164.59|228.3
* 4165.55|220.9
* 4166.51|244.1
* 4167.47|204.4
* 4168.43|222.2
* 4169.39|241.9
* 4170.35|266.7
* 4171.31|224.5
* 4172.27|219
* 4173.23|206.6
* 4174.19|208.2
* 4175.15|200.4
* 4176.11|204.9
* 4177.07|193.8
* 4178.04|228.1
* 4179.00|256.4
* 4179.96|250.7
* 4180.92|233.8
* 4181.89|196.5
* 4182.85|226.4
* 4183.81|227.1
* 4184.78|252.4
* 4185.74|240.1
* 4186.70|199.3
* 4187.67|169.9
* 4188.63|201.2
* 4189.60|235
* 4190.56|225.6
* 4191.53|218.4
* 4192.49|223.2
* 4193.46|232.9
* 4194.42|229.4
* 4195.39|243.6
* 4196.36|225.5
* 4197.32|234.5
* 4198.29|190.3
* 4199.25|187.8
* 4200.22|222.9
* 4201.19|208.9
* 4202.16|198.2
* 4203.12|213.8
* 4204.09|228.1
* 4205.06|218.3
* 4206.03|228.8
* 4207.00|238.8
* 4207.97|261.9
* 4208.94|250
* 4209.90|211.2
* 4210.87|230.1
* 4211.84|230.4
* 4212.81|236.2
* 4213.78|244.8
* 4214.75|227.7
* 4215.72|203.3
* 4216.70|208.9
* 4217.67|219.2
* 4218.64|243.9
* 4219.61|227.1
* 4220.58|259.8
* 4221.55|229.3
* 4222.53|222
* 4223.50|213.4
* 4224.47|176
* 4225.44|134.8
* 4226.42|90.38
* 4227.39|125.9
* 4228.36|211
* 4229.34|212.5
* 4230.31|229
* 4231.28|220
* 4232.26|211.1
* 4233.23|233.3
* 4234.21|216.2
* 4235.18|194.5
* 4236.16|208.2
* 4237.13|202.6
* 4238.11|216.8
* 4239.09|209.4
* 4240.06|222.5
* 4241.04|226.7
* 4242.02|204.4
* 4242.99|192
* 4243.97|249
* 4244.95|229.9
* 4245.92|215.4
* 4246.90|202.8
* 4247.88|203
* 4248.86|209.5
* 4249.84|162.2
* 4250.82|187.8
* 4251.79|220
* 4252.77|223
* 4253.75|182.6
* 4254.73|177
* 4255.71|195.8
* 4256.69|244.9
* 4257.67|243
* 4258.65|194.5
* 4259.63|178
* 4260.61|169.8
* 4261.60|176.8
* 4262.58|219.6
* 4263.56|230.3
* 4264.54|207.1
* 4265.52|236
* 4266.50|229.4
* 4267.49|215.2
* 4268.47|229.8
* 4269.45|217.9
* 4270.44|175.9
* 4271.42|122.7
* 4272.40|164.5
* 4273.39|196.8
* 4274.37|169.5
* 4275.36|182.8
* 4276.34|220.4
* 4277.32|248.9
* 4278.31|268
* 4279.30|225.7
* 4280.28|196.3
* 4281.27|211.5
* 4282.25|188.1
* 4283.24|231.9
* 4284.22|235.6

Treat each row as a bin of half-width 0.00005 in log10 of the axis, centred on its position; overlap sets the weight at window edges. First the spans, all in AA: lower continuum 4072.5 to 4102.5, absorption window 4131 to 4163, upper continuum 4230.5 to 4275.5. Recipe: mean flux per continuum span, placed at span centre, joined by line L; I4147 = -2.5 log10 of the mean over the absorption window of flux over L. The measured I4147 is -0.080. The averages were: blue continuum 220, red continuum 205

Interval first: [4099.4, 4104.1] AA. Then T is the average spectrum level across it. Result 177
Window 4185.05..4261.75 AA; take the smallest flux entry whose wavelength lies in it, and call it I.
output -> 90.38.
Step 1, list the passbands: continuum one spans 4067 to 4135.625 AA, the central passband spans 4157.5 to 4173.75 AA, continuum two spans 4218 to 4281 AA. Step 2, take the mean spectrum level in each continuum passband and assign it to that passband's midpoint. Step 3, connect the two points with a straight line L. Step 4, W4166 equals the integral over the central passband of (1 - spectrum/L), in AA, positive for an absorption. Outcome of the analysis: -1.43 AA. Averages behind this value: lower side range 222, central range 234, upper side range 206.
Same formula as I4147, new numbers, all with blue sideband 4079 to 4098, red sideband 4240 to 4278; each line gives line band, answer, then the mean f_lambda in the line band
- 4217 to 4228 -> 0.081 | 195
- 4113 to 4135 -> -0.030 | 232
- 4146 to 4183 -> -0.049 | 229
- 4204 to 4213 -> -0.103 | 234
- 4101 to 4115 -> 0.075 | 213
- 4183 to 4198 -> -0.041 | 223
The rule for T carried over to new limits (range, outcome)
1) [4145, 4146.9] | 245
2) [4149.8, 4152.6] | 242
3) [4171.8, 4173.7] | 213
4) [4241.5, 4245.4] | 219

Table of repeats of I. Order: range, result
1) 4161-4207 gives 169.9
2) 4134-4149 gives 172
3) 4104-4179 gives 168.5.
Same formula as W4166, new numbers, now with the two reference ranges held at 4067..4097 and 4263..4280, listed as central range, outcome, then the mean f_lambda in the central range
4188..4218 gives -1.3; 223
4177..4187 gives -0.7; 230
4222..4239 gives 1.3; 196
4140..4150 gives -0.4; 227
